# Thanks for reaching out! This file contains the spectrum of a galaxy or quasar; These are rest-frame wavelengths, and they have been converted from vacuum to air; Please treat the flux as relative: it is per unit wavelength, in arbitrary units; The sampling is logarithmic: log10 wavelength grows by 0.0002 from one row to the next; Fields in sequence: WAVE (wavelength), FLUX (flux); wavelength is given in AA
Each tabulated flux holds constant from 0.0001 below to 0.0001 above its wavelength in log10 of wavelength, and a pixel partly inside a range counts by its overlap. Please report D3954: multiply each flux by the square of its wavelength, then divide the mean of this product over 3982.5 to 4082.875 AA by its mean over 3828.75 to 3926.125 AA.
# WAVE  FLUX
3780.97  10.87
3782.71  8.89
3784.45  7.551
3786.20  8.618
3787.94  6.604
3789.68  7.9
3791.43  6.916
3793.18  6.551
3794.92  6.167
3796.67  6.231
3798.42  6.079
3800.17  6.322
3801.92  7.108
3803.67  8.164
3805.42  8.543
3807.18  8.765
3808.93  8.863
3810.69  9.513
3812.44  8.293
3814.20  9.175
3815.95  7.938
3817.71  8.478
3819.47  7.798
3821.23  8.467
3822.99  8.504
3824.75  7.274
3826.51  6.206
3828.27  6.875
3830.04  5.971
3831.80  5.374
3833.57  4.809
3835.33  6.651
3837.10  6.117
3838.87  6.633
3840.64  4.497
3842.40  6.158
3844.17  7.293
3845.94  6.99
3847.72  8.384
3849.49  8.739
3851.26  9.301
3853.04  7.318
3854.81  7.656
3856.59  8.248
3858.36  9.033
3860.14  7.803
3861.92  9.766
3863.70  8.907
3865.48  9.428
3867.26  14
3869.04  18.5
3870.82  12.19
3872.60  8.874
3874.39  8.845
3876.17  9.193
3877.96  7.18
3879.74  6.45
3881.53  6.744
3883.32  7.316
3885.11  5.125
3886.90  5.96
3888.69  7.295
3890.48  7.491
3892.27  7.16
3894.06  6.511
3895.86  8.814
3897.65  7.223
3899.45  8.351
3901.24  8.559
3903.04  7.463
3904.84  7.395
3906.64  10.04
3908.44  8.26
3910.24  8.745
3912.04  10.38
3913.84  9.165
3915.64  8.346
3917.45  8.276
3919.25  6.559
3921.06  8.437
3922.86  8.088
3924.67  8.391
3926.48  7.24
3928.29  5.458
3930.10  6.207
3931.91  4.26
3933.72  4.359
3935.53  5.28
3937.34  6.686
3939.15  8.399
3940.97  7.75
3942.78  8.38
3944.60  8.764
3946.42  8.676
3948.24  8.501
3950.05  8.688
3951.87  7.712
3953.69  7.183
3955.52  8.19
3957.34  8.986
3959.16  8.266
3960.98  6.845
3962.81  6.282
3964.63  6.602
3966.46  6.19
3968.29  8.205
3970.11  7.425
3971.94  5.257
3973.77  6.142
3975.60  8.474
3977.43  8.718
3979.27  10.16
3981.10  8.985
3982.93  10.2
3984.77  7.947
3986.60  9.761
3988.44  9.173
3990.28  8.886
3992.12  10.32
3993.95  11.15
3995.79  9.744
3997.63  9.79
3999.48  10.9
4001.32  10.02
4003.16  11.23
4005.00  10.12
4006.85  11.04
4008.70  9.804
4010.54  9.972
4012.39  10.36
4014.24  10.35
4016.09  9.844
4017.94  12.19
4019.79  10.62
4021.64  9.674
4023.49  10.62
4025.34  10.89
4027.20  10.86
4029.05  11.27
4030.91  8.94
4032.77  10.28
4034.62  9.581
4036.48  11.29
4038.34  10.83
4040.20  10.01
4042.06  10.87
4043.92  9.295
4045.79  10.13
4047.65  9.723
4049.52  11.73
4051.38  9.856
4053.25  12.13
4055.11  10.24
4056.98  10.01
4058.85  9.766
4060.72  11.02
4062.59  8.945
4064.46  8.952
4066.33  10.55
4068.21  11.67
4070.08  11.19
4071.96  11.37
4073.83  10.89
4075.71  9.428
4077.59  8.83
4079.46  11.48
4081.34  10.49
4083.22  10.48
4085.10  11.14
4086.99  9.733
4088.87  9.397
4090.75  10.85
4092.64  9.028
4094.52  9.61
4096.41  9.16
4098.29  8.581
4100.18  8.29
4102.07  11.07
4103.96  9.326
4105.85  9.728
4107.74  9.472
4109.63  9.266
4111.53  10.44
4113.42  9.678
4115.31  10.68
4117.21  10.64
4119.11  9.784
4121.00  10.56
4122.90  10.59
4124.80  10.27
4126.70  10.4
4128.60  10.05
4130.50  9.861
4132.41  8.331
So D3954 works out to 1.4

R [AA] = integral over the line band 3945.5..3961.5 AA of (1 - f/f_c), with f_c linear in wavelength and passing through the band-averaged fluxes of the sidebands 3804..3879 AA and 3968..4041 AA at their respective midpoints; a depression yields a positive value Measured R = 2.0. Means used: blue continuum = 8.3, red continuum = 9.79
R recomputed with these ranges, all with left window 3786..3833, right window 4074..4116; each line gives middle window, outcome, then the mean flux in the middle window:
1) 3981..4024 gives -5.0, 10.1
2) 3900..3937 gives 3.7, 7.54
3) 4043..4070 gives -2.3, 10.3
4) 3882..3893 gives 1.9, 6.72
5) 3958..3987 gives 3.3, 7.82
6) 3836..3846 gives 1.9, 6.23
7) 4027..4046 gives -1.9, 10.3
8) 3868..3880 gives -3.6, 10.4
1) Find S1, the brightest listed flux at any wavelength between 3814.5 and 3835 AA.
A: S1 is 8.504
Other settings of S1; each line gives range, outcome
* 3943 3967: 8.986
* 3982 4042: 12.19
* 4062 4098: 11.67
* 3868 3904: 18.5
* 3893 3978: 10.38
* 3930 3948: 8.764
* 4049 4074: 12.13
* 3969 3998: 11.15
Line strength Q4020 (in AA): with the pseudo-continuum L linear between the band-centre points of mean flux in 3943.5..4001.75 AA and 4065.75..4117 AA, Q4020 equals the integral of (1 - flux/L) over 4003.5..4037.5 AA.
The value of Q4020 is -4.9 AA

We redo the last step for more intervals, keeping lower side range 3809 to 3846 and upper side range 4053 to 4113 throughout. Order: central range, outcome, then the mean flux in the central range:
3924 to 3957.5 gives 4.6 AA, 7.28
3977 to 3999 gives -1.6 AA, 9.61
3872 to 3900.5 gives 1.5 AA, 7.4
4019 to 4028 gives -1.1 AA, 10.5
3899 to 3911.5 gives -0.7 AA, 8.46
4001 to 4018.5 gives -2.4 AA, 10.5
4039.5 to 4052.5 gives -0.9 AA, 10.3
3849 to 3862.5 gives -1.8 AA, 8.45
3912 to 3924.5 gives -0.2 AA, 8.33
